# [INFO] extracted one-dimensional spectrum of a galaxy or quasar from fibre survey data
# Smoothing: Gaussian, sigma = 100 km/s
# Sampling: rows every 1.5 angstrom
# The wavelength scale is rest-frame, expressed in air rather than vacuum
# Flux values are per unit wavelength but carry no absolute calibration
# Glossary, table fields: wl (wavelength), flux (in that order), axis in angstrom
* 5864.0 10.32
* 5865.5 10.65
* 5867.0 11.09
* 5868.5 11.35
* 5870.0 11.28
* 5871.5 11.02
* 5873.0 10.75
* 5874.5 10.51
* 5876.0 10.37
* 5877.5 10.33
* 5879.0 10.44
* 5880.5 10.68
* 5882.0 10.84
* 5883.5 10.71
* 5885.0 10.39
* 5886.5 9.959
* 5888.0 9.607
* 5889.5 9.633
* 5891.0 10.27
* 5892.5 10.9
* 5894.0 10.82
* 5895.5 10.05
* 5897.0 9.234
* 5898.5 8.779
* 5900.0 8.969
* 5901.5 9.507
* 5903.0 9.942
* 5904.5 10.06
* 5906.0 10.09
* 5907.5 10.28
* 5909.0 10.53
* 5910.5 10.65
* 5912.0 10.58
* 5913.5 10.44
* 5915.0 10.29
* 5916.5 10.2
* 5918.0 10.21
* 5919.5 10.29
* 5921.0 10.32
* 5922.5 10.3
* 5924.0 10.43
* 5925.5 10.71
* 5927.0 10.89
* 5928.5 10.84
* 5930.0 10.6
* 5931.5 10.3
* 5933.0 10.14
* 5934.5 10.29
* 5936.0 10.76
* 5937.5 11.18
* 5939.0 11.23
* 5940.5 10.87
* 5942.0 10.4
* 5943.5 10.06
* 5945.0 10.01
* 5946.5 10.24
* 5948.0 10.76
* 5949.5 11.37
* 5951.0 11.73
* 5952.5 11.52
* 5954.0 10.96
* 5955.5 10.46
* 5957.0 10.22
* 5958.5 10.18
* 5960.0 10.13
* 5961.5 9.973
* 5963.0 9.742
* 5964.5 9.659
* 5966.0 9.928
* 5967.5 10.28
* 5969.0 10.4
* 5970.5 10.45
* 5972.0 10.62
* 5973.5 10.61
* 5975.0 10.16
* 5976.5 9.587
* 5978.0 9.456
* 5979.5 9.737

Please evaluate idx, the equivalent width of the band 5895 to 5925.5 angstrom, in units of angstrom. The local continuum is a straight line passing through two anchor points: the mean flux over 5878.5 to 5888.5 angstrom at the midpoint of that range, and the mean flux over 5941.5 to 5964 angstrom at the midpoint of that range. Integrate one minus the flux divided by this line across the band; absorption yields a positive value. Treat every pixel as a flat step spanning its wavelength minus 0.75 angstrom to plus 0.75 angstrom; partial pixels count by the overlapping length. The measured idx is 1.1 angstrom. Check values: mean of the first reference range 10.4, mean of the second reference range 10.5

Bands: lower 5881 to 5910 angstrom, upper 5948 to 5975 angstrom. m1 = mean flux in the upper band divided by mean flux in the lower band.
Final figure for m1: 1.04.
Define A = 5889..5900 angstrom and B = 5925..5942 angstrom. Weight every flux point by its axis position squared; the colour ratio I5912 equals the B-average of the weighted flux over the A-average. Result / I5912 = 1.10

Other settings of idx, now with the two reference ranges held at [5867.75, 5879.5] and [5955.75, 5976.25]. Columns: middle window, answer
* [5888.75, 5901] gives 0.93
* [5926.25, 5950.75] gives -0.70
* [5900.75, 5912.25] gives 0.40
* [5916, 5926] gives 0.11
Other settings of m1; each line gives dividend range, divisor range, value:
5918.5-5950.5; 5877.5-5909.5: 1.05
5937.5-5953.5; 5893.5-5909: 1.11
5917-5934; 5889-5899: 1.05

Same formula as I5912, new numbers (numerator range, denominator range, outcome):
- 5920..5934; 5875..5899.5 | 1.05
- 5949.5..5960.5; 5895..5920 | 1.10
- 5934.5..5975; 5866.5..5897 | 1.03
